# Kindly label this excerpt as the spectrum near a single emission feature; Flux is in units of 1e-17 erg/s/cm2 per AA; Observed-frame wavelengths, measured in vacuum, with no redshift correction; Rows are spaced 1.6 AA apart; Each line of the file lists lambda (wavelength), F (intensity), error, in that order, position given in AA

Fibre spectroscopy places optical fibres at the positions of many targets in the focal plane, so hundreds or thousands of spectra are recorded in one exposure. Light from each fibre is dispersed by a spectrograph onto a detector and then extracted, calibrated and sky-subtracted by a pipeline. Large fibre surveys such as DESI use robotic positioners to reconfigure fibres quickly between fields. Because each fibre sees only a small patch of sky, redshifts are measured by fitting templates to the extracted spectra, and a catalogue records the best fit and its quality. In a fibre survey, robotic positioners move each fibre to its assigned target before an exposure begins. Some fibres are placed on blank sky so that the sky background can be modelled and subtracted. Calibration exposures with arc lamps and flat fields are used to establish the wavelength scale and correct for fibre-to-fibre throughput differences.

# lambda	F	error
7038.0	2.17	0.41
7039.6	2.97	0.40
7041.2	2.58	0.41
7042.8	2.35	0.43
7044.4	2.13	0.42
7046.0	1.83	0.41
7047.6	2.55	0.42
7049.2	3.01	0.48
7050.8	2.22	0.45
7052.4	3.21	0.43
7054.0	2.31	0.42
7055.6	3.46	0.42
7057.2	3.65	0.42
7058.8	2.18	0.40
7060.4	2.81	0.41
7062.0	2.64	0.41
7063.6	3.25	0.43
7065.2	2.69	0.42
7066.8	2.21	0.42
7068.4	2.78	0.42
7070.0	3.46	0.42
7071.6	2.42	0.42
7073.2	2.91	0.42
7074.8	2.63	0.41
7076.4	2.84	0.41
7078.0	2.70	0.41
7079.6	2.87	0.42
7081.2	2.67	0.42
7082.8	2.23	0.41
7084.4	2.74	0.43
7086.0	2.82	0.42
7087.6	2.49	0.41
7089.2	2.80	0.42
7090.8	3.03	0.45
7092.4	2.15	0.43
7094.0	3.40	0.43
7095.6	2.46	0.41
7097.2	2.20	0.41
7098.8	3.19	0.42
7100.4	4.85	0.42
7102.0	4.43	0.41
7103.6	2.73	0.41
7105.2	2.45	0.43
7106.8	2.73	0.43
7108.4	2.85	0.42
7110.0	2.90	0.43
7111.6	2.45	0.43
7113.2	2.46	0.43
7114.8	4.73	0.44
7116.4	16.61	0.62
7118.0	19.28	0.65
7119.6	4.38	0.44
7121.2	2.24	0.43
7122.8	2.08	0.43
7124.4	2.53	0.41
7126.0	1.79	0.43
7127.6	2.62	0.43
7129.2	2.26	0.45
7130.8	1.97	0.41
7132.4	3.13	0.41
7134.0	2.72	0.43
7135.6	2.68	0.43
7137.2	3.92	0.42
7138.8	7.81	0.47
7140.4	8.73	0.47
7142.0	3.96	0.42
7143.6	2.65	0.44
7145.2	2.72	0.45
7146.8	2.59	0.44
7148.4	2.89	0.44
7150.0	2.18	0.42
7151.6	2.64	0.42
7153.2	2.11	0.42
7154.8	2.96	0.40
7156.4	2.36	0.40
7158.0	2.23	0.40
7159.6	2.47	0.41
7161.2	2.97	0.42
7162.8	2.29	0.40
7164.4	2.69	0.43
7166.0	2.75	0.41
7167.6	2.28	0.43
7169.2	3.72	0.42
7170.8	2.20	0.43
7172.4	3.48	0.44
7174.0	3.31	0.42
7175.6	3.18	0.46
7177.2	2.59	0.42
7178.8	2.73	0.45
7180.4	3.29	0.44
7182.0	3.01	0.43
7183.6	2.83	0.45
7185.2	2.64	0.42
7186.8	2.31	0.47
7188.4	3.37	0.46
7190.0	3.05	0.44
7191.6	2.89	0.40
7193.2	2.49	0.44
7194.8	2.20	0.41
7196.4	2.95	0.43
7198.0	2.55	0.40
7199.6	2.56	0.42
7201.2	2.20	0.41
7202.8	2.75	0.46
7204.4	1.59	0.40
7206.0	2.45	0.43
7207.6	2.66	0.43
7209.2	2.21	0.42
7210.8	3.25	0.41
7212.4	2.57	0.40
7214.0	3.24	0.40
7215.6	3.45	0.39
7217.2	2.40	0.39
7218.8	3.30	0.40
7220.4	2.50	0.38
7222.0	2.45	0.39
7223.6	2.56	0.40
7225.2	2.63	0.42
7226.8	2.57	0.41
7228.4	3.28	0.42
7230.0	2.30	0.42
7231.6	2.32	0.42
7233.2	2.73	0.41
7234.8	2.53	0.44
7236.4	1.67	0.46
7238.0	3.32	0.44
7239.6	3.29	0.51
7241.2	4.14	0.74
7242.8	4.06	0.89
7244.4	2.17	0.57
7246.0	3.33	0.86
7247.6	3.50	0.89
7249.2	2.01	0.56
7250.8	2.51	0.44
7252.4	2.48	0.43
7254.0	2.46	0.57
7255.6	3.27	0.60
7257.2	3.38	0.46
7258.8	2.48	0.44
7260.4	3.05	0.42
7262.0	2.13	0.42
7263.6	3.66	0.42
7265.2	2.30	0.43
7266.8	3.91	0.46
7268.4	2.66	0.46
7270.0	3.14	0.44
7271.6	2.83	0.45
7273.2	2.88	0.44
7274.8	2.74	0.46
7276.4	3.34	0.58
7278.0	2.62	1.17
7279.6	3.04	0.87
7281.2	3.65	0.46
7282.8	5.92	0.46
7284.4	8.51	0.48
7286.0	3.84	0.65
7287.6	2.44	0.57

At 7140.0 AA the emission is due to [N II] 6583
